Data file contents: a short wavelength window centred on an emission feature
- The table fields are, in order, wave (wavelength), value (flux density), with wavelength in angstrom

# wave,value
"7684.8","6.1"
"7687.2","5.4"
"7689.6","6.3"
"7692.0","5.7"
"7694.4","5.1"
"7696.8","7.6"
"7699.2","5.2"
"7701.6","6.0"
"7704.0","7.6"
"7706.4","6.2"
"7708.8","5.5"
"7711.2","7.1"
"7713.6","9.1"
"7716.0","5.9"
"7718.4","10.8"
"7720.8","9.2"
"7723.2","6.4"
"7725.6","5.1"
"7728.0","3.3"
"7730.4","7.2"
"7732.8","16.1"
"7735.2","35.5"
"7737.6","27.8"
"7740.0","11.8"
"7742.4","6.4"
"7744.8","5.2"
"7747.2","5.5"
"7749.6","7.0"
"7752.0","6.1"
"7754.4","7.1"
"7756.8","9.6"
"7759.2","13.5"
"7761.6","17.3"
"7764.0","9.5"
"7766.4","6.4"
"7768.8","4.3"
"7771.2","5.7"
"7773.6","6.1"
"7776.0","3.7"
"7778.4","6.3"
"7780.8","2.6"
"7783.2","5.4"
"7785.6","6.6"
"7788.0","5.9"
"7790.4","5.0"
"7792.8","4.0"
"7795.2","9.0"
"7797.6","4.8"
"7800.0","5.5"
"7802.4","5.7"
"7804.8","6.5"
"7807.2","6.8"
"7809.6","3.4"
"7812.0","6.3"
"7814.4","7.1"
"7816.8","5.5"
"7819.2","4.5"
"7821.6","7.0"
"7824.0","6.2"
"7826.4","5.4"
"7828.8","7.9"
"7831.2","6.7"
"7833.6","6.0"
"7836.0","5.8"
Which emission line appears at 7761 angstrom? [N II] 6583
